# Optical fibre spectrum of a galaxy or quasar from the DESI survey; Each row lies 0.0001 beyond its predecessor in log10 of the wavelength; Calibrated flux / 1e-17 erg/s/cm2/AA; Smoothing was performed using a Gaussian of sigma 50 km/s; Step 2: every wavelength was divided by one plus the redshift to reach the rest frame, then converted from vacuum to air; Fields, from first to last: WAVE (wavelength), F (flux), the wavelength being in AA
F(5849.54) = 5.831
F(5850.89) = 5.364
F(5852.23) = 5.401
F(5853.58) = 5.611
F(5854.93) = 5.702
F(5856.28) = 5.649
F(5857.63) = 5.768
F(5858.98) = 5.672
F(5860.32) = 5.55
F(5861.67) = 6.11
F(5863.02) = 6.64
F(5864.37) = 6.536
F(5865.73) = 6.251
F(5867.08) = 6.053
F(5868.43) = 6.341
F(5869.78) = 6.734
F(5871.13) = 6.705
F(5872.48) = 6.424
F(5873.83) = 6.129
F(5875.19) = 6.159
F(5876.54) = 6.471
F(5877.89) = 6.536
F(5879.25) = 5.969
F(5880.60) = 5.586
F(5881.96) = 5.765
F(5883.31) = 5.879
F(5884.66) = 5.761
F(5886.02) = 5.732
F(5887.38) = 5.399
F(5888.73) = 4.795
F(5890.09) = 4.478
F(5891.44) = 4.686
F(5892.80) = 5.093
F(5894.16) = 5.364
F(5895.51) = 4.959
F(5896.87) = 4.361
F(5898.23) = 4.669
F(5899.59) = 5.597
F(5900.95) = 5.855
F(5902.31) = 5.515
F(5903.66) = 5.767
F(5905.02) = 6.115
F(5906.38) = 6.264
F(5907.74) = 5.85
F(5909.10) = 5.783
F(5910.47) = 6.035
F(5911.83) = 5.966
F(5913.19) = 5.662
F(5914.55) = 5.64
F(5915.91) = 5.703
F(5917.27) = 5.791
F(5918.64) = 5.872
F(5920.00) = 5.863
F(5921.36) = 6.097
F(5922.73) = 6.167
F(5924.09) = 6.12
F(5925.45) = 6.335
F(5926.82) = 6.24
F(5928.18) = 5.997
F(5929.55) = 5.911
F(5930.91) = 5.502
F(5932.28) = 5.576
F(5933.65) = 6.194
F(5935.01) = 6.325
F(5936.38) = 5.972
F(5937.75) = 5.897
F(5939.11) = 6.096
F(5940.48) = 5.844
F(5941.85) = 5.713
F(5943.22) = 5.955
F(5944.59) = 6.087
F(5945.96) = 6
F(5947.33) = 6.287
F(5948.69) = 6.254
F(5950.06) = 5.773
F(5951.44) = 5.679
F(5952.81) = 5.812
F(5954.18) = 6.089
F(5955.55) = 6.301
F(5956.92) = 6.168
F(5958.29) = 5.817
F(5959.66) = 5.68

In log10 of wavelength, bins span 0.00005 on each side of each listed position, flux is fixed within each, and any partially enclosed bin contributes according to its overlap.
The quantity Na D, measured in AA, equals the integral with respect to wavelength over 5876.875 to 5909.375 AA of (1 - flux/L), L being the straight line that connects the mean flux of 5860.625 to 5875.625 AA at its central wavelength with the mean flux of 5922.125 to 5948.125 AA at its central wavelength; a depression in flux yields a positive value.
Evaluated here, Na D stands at 3.8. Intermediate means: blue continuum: 6.35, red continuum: 6.01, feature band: 5.5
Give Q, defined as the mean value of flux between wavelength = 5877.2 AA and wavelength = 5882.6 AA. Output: 5.96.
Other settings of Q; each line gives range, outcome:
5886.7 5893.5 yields 4.89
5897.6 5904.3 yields 5.49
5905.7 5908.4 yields 6.06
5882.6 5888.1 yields 5.69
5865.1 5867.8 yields 6.16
